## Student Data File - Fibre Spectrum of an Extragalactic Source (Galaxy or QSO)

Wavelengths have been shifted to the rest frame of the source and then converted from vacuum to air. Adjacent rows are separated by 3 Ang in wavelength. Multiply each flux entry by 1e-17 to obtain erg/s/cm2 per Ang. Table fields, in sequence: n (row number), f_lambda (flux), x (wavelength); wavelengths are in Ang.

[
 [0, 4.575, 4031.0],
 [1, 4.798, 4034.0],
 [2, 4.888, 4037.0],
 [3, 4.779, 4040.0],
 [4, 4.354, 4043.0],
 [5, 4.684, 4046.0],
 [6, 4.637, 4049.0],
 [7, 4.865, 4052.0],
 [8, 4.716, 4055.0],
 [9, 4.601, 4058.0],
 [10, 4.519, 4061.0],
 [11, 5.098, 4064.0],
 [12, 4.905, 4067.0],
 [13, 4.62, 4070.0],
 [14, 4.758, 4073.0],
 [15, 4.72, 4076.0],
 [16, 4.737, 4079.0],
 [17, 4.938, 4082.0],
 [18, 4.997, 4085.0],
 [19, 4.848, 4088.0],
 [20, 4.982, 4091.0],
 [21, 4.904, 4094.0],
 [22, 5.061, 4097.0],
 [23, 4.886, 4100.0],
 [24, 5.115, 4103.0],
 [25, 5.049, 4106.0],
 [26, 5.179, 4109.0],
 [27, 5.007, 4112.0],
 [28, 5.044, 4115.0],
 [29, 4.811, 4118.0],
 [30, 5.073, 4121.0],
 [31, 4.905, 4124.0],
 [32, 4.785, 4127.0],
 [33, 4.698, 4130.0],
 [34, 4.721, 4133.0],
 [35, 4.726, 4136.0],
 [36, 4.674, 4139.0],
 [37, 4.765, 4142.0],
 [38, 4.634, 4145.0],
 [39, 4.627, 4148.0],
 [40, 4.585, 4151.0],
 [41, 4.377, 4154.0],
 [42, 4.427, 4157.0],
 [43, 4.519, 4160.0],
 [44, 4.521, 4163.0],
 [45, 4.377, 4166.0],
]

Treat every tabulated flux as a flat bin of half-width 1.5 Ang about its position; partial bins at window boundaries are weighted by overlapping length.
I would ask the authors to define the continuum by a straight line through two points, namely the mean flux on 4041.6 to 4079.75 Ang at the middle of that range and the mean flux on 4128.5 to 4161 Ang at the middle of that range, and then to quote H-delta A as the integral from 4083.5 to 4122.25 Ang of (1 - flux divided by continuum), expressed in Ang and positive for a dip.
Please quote -2.8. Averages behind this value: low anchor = 4.71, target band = 5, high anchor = 4.62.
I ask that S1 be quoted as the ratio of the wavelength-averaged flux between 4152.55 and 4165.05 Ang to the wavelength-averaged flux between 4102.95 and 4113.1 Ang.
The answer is 0.88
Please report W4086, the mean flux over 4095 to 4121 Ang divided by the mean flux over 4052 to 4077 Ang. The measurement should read 1.06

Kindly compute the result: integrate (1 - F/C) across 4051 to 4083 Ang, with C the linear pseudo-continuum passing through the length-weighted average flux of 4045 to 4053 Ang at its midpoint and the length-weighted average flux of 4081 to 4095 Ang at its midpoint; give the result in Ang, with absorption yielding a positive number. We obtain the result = 0.4 Ang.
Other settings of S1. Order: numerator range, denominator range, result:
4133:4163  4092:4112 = 0.91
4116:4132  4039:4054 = 1.04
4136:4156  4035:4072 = 0.98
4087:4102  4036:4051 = 1.06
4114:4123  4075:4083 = 1.04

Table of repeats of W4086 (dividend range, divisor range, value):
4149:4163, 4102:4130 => 0.90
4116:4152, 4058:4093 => 0.99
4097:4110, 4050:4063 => 1.08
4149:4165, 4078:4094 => 0.91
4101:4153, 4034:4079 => 1.02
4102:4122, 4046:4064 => 1.07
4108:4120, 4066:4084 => 1.05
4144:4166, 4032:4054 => 0.96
